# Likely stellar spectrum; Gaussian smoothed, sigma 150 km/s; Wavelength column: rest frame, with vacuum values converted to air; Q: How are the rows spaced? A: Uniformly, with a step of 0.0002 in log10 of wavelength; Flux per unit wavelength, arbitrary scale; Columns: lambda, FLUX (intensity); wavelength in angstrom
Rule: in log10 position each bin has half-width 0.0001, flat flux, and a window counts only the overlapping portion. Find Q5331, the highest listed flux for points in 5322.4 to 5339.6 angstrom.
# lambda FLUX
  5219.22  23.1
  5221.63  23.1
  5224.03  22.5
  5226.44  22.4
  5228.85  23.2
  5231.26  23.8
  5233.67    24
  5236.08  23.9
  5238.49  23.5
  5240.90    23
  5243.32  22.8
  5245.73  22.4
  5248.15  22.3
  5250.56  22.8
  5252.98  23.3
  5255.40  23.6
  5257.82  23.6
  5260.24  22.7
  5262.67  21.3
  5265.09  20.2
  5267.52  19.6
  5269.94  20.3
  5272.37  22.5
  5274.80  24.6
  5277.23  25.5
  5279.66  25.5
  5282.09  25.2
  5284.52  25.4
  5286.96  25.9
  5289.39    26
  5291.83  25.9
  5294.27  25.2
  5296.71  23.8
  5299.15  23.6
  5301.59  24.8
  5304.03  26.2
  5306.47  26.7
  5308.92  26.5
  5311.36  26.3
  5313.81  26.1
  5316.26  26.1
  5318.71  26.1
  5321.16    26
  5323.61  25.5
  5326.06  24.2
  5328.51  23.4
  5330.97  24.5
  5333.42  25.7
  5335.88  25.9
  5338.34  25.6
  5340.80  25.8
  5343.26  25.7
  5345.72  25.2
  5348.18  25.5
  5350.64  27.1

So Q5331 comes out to 25.9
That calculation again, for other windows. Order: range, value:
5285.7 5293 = 26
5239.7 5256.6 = 23.6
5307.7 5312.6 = 26.5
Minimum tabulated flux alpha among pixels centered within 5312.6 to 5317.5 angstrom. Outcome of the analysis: 26.1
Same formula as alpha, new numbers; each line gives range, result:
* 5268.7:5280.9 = 20.3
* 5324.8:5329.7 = 23.4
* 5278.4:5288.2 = 25.2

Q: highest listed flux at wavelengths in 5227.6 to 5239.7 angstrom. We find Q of 24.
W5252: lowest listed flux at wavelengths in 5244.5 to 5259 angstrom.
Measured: 22.3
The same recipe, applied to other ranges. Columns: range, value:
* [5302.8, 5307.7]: 26.2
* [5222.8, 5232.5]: 22.4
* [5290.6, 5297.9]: 23.8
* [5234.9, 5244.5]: 22.8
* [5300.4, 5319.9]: 24.8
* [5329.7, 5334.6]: 24.5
